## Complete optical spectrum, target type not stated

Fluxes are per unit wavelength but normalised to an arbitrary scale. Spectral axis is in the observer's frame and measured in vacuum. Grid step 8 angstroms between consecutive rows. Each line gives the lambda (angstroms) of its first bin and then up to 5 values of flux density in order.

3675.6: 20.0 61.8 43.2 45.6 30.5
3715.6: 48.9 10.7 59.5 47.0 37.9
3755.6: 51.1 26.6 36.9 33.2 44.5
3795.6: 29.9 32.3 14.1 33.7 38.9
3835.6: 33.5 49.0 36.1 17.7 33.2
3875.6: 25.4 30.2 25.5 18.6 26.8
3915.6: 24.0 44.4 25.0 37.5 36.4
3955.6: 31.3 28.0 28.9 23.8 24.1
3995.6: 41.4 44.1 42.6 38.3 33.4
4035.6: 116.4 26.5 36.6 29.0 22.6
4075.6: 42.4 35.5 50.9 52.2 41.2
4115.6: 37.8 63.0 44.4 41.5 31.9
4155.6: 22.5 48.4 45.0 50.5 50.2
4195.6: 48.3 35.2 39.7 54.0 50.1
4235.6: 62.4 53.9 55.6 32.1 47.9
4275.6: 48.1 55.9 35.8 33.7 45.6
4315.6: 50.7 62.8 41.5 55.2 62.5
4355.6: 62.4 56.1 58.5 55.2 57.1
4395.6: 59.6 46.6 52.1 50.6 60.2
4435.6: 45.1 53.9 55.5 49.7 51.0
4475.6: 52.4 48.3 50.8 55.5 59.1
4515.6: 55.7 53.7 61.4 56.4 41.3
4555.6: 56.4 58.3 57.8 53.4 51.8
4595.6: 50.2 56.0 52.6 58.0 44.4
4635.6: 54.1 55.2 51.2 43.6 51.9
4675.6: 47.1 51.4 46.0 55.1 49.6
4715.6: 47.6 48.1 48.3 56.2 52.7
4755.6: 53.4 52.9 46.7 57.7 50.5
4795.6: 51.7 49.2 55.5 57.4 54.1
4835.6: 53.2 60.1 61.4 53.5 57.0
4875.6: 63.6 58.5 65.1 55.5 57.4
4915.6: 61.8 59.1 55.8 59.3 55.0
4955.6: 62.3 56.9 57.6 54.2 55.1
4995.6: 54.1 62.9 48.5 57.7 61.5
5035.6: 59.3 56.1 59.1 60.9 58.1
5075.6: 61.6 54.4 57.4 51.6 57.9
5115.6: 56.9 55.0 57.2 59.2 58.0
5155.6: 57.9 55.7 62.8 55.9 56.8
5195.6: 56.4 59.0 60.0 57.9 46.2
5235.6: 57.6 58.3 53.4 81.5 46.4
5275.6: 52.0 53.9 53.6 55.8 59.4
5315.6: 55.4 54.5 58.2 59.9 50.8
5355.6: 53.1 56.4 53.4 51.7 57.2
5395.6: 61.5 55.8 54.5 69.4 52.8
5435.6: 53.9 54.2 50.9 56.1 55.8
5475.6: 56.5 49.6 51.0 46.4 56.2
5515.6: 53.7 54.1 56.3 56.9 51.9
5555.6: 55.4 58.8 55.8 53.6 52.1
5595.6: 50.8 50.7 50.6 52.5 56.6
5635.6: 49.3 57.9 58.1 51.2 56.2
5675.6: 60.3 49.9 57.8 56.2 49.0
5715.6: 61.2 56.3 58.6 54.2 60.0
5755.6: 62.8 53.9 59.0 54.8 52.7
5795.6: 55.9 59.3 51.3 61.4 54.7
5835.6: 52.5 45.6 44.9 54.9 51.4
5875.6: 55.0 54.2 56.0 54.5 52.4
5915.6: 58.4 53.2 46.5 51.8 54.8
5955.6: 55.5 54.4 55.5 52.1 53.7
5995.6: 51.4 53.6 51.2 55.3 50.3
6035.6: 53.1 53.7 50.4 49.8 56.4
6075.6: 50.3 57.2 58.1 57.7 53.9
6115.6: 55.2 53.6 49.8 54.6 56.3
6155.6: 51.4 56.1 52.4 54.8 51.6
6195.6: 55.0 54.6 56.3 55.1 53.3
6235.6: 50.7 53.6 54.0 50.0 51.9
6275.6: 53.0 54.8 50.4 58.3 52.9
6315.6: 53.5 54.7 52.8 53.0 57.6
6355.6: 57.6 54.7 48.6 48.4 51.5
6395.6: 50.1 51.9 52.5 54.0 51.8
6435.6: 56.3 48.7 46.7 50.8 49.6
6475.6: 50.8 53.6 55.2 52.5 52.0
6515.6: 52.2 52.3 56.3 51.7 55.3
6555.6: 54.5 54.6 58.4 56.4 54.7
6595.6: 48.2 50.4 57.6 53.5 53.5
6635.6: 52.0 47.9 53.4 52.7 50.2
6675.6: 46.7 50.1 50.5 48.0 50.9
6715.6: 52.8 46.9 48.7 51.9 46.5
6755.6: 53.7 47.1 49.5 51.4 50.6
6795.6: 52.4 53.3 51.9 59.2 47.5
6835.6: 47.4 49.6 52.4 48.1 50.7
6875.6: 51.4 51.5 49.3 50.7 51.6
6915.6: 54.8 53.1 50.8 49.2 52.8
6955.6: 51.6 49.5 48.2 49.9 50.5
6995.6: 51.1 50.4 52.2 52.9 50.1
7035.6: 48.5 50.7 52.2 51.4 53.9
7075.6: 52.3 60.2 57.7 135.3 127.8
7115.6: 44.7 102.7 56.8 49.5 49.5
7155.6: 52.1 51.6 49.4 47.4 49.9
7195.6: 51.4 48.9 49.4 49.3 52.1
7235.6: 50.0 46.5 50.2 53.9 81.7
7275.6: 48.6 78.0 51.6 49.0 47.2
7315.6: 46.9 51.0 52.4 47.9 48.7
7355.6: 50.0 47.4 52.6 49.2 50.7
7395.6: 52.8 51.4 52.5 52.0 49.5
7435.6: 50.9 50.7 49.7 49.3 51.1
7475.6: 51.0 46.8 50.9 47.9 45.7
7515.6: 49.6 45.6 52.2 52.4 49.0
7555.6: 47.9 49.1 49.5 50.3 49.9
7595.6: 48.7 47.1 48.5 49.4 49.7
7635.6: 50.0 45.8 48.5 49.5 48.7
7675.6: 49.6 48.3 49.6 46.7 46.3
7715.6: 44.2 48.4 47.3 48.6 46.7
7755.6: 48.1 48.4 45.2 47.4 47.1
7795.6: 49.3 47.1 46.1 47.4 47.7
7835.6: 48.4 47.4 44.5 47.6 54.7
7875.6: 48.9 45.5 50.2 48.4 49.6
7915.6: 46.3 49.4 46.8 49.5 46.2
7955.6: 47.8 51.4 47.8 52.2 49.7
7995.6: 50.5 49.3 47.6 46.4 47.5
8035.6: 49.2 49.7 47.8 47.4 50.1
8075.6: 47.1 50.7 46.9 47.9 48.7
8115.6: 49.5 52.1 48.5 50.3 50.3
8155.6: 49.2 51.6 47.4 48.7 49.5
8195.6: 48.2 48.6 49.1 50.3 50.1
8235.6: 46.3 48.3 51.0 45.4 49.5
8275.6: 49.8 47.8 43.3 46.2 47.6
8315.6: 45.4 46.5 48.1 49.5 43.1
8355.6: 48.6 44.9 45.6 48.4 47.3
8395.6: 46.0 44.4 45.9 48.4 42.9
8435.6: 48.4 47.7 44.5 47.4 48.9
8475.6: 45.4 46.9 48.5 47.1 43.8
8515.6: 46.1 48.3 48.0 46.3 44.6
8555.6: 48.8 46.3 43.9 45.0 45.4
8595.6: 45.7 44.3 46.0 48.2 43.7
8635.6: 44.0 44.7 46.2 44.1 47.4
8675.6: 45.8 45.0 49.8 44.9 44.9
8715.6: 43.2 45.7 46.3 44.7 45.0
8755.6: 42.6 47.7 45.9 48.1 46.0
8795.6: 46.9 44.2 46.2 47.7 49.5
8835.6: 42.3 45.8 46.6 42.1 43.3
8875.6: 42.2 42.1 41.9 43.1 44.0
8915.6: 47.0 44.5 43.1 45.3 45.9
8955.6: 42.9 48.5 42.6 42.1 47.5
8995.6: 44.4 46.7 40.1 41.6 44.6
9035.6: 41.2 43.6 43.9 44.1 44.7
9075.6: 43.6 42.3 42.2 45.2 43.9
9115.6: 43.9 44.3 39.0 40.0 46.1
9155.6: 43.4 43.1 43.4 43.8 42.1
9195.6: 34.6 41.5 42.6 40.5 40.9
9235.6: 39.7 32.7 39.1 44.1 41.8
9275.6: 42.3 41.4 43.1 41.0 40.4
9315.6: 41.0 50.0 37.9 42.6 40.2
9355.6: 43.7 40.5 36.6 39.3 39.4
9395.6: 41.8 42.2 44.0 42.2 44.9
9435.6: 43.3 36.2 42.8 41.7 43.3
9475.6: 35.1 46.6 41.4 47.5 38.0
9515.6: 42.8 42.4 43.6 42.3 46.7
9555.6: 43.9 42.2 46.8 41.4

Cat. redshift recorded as 0.082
